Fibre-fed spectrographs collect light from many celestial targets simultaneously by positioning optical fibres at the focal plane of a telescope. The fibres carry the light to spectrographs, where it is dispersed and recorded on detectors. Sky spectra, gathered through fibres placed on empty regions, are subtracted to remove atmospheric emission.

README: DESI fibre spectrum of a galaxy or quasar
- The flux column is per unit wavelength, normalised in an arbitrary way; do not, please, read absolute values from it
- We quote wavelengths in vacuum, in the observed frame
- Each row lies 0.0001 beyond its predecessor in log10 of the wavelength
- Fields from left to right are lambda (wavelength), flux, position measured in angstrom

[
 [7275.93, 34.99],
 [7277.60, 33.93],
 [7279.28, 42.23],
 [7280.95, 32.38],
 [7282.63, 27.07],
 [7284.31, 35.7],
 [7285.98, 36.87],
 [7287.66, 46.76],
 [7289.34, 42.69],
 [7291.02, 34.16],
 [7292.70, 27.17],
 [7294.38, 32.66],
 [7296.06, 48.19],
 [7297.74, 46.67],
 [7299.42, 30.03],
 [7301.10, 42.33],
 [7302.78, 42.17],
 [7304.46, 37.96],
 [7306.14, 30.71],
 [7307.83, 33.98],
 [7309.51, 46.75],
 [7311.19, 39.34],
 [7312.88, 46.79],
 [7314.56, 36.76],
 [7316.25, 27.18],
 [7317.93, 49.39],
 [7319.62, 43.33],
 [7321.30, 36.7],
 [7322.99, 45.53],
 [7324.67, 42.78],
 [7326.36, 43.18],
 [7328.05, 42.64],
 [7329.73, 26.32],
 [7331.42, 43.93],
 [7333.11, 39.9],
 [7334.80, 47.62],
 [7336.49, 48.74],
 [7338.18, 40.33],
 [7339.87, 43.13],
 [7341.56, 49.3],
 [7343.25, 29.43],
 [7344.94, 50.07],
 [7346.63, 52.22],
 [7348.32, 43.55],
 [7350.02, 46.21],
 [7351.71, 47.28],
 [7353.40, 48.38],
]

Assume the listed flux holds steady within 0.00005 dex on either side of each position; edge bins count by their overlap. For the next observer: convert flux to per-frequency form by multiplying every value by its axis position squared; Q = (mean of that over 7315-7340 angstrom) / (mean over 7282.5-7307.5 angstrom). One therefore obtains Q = 1.1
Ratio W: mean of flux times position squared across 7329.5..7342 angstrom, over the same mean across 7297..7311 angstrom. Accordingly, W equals 1.12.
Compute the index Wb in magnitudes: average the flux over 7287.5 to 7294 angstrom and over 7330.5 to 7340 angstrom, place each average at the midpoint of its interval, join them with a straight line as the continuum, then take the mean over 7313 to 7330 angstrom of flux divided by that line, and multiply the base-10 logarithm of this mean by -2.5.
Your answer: 0.04 mag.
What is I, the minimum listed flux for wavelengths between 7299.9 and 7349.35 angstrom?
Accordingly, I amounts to 26.32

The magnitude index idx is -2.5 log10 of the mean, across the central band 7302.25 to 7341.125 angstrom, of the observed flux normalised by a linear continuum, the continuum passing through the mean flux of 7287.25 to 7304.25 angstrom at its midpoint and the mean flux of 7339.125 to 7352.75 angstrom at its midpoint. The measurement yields 0.04 mag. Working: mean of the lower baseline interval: 39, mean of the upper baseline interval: 45.2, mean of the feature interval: 40.7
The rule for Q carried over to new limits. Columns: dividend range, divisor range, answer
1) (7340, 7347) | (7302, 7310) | 1.19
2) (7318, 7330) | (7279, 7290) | 1.12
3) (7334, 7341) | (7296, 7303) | 1.11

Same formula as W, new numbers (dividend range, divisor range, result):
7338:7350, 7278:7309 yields 1.21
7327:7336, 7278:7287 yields 1.17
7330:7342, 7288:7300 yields 1.16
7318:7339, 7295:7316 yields 1.07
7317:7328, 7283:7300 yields 1.15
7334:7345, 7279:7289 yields 1.20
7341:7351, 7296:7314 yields 1.14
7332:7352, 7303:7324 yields 1.14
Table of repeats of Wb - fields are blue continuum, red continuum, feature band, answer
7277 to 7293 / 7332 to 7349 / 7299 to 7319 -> 0.026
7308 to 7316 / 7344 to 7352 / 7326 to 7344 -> 0.095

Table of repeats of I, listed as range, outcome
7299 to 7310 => 30.03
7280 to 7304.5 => 27.07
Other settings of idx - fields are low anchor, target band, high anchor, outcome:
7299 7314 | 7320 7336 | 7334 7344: 0.016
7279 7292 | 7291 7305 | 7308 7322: 0.009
